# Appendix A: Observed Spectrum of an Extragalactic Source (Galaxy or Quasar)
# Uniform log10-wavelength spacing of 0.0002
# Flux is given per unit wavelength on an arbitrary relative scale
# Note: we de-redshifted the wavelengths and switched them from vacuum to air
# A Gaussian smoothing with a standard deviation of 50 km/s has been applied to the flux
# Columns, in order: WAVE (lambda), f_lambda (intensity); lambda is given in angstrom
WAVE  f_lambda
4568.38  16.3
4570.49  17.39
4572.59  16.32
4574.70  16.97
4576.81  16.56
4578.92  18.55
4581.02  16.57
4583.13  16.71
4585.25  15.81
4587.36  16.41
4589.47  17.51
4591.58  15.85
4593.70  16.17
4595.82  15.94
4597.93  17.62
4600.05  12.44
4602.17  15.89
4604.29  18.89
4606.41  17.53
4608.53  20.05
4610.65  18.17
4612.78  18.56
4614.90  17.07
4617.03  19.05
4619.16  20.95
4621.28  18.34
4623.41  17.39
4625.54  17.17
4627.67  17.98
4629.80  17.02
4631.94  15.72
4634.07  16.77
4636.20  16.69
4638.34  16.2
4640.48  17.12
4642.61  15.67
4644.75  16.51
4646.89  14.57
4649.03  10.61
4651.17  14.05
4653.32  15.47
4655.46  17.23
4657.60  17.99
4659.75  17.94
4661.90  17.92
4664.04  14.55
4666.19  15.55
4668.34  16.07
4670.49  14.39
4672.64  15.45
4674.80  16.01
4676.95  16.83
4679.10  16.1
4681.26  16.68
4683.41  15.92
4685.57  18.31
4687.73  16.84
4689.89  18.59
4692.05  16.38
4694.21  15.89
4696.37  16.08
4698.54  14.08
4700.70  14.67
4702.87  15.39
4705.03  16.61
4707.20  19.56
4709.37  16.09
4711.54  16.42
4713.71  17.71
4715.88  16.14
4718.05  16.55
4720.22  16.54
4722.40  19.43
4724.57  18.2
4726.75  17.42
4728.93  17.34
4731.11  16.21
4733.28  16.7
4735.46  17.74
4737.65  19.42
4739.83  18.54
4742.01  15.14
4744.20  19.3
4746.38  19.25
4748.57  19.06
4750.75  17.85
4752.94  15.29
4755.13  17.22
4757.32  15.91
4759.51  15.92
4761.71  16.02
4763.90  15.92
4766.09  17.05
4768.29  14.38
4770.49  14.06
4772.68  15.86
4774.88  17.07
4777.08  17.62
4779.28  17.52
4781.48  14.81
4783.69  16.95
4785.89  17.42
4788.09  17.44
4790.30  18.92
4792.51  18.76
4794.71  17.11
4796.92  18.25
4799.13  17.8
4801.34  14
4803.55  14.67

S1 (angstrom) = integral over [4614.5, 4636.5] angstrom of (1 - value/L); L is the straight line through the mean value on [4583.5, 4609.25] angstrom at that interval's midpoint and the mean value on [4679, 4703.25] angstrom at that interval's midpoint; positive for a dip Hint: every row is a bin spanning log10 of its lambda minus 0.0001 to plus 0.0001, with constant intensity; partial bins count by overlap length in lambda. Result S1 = -1.6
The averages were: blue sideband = 16.6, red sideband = 16.3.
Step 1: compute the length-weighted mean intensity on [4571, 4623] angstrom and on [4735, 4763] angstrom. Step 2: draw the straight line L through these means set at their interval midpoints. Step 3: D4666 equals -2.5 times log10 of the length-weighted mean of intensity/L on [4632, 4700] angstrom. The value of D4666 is 0.08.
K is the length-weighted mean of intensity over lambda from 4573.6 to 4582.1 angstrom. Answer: 17.2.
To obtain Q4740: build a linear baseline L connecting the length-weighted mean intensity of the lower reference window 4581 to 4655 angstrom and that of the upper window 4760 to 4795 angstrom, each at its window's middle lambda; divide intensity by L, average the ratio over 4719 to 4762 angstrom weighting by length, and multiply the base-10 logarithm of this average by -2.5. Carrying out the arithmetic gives -0.05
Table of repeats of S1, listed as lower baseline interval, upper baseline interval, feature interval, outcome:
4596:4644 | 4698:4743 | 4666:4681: 1.16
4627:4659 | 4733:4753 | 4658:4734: 1.97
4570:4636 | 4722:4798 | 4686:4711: 1.08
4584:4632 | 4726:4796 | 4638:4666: 2.31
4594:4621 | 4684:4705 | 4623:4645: 0.63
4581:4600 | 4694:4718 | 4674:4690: -0.54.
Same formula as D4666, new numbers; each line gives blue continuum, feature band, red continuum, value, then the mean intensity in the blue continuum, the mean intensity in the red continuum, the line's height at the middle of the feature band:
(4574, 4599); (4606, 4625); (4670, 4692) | -0.12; 16.7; 16.6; 16.7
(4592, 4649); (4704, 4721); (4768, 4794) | 0.00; 17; 16.8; 16.9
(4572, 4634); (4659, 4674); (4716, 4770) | 0.08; 17.2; 17.1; 17.2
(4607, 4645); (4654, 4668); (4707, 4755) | 0.05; 17.6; 17.5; 17.6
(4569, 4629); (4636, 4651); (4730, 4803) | 0.14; 17.3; 17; 17.2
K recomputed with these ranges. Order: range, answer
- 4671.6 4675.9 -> 15.7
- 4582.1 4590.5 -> 16.6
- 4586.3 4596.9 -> 16.4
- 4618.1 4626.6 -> 18.5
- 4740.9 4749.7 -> 18.2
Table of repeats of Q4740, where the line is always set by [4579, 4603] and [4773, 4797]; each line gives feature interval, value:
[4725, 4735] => -0.002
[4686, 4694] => -0.027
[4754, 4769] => 0.073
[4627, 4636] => -0.025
